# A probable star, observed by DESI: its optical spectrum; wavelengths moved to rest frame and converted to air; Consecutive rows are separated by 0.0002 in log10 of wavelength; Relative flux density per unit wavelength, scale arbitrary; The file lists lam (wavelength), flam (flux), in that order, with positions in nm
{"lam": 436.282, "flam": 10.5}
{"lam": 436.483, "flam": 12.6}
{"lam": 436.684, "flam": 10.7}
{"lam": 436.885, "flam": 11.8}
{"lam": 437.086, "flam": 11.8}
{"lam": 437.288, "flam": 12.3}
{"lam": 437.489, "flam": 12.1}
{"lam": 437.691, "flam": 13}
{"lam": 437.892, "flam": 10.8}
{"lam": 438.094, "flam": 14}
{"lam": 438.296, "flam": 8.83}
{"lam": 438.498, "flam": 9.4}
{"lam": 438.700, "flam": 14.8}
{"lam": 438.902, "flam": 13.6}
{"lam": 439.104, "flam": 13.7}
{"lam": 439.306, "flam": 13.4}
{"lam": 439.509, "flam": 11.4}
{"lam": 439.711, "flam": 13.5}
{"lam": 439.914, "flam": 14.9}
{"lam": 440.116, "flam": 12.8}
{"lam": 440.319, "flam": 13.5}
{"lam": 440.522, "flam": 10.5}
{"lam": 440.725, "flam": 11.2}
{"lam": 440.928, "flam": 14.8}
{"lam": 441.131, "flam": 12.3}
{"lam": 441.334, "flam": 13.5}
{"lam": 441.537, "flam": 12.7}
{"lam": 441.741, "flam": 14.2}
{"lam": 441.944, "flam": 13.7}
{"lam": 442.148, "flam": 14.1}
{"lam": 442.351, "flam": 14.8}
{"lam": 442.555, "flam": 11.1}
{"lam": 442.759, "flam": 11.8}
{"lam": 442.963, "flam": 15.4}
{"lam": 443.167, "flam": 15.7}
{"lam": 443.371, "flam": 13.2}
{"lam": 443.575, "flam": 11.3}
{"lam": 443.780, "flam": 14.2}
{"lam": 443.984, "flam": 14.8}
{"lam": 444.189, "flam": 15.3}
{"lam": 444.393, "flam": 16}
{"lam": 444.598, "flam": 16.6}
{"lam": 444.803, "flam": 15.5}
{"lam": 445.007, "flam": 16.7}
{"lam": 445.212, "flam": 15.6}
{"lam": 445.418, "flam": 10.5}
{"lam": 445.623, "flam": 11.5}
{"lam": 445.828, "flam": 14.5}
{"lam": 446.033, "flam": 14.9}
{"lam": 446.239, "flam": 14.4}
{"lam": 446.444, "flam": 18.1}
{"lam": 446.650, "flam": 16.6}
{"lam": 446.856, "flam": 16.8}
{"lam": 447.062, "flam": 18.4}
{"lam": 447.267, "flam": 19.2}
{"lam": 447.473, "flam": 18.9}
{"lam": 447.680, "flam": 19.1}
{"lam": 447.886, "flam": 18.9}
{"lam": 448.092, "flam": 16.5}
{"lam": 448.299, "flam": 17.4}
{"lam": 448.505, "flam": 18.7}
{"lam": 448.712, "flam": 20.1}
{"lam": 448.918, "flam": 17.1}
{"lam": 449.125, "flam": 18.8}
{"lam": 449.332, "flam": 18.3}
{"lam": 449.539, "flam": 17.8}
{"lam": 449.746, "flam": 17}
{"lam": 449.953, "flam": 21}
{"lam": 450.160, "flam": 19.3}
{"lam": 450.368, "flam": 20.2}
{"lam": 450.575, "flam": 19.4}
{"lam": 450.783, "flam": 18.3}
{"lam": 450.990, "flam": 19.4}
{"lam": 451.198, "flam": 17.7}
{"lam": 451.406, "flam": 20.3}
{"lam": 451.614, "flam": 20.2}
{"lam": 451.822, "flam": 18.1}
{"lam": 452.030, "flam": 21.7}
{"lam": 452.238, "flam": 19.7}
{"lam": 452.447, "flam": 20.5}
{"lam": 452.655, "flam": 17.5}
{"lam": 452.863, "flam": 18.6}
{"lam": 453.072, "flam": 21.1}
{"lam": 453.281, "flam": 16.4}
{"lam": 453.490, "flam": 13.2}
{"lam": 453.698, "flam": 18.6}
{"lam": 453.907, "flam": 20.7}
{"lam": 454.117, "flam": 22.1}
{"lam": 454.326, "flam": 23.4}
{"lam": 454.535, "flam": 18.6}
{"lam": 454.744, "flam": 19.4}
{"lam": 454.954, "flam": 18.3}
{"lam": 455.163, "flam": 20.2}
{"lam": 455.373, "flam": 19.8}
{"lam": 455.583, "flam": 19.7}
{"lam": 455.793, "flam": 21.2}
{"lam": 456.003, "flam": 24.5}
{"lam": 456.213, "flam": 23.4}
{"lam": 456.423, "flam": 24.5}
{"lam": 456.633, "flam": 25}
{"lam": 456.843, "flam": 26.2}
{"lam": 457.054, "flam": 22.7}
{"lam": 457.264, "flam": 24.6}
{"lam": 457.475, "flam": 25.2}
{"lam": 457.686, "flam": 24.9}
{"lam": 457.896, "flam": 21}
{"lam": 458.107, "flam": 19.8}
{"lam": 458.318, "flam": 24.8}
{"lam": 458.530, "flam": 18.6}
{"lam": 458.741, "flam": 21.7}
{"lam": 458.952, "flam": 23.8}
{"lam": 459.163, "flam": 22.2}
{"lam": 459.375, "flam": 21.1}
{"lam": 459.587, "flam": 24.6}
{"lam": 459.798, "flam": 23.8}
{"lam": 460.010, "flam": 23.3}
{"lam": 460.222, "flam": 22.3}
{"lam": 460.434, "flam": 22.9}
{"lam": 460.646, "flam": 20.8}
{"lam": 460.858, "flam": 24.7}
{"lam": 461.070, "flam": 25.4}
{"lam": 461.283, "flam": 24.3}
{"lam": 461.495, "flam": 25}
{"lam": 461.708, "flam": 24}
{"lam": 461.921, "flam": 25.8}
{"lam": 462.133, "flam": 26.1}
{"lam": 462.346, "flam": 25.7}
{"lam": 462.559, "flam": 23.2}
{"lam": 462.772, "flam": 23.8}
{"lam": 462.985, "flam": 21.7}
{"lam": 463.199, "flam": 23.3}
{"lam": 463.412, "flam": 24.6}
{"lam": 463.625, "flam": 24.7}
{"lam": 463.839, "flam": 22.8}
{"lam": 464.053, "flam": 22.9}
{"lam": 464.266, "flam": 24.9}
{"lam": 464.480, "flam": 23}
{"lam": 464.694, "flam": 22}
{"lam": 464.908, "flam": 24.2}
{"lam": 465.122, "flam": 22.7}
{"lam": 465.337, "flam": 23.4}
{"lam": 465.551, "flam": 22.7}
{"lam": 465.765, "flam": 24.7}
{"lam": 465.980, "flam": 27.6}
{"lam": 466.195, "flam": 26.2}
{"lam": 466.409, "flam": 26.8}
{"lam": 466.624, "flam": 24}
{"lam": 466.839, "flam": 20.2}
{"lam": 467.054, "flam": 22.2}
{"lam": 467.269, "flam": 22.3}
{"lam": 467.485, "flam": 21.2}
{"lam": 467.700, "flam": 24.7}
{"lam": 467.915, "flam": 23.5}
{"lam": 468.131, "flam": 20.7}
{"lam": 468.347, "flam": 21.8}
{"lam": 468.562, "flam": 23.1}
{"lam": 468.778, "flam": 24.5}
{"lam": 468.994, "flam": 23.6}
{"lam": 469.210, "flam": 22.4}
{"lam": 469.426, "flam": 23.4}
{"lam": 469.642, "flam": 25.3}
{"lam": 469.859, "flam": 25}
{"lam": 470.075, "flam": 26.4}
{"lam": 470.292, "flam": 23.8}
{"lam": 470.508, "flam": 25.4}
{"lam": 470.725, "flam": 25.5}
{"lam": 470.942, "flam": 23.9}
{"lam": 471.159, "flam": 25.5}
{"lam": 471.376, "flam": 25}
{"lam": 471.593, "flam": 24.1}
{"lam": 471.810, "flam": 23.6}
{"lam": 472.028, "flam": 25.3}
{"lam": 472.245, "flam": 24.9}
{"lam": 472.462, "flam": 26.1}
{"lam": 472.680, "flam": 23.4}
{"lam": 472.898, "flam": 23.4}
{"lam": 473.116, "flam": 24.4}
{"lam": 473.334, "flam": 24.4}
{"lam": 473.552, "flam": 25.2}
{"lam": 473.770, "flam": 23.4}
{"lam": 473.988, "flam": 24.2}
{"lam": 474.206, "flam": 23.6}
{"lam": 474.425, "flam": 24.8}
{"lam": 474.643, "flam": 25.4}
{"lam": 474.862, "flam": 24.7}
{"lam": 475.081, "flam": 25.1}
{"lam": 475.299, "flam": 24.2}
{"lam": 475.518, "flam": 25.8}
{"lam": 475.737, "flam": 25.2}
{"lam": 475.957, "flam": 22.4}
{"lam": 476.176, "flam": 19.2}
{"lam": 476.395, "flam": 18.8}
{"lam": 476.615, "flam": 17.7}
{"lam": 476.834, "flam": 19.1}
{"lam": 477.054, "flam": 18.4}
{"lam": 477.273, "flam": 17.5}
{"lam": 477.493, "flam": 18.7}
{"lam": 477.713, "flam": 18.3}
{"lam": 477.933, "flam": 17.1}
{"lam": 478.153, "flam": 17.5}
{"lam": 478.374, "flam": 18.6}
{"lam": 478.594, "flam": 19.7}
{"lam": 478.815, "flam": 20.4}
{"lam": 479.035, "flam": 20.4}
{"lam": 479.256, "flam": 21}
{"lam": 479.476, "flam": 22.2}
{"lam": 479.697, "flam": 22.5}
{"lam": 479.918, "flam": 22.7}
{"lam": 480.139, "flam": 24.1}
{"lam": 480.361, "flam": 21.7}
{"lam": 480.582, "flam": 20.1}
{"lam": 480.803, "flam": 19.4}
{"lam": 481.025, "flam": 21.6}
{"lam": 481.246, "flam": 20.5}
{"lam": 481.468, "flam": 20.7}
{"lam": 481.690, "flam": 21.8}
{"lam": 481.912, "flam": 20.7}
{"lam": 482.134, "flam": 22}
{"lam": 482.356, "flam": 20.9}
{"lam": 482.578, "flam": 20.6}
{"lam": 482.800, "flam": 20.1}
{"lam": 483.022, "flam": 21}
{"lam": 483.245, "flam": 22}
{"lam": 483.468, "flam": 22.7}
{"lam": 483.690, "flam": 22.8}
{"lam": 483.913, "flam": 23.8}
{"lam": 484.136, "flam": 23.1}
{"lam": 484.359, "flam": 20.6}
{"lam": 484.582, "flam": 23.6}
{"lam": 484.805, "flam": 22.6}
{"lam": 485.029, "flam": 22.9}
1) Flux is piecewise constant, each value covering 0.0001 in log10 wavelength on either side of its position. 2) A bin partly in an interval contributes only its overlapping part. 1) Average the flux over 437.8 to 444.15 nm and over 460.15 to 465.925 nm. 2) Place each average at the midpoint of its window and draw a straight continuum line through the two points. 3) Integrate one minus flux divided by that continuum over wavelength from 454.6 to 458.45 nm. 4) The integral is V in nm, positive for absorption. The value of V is -0.335 nm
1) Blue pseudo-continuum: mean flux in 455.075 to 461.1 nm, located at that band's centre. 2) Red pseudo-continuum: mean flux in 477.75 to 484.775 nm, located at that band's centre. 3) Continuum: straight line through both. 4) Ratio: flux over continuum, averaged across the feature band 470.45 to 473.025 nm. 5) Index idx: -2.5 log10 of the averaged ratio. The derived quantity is -0.13 mag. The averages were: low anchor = 22.8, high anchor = 21.1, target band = 24.7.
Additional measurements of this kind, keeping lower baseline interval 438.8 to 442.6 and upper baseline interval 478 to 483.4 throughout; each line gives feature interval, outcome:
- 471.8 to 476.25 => -0.23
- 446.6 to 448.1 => -0.25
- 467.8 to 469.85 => -0.24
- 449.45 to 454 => -0.23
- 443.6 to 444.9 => -0.10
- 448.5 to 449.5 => -0.25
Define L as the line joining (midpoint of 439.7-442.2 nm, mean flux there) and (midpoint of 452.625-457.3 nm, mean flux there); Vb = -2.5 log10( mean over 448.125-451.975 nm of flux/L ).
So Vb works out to -0.039 mag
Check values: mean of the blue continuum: 13.2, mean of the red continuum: 20.9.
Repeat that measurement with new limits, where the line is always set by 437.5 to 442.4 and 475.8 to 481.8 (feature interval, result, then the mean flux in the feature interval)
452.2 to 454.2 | -0.22 mag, 18.8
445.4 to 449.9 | -0.20 mag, 17.2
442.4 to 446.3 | -0.04 mag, 14.2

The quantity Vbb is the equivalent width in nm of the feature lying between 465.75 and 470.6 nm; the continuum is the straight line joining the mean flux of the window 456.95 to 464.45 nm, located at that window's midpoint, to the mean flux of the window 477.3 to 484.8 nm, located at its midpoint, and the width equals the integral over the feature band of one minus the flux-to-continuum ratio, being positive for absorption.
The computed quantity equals -0.28 nm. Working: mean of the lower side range 23.5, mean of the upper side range 21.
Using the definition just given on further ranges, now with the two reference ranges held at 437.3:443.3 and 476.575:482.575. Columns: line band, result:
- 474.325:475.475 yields -0.328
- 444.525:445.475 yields -0.092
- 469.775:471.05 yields -0.445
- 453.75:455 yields -0.392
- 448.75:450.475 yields -0.478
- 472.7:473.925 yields -0.323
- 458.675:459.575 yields -0.330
